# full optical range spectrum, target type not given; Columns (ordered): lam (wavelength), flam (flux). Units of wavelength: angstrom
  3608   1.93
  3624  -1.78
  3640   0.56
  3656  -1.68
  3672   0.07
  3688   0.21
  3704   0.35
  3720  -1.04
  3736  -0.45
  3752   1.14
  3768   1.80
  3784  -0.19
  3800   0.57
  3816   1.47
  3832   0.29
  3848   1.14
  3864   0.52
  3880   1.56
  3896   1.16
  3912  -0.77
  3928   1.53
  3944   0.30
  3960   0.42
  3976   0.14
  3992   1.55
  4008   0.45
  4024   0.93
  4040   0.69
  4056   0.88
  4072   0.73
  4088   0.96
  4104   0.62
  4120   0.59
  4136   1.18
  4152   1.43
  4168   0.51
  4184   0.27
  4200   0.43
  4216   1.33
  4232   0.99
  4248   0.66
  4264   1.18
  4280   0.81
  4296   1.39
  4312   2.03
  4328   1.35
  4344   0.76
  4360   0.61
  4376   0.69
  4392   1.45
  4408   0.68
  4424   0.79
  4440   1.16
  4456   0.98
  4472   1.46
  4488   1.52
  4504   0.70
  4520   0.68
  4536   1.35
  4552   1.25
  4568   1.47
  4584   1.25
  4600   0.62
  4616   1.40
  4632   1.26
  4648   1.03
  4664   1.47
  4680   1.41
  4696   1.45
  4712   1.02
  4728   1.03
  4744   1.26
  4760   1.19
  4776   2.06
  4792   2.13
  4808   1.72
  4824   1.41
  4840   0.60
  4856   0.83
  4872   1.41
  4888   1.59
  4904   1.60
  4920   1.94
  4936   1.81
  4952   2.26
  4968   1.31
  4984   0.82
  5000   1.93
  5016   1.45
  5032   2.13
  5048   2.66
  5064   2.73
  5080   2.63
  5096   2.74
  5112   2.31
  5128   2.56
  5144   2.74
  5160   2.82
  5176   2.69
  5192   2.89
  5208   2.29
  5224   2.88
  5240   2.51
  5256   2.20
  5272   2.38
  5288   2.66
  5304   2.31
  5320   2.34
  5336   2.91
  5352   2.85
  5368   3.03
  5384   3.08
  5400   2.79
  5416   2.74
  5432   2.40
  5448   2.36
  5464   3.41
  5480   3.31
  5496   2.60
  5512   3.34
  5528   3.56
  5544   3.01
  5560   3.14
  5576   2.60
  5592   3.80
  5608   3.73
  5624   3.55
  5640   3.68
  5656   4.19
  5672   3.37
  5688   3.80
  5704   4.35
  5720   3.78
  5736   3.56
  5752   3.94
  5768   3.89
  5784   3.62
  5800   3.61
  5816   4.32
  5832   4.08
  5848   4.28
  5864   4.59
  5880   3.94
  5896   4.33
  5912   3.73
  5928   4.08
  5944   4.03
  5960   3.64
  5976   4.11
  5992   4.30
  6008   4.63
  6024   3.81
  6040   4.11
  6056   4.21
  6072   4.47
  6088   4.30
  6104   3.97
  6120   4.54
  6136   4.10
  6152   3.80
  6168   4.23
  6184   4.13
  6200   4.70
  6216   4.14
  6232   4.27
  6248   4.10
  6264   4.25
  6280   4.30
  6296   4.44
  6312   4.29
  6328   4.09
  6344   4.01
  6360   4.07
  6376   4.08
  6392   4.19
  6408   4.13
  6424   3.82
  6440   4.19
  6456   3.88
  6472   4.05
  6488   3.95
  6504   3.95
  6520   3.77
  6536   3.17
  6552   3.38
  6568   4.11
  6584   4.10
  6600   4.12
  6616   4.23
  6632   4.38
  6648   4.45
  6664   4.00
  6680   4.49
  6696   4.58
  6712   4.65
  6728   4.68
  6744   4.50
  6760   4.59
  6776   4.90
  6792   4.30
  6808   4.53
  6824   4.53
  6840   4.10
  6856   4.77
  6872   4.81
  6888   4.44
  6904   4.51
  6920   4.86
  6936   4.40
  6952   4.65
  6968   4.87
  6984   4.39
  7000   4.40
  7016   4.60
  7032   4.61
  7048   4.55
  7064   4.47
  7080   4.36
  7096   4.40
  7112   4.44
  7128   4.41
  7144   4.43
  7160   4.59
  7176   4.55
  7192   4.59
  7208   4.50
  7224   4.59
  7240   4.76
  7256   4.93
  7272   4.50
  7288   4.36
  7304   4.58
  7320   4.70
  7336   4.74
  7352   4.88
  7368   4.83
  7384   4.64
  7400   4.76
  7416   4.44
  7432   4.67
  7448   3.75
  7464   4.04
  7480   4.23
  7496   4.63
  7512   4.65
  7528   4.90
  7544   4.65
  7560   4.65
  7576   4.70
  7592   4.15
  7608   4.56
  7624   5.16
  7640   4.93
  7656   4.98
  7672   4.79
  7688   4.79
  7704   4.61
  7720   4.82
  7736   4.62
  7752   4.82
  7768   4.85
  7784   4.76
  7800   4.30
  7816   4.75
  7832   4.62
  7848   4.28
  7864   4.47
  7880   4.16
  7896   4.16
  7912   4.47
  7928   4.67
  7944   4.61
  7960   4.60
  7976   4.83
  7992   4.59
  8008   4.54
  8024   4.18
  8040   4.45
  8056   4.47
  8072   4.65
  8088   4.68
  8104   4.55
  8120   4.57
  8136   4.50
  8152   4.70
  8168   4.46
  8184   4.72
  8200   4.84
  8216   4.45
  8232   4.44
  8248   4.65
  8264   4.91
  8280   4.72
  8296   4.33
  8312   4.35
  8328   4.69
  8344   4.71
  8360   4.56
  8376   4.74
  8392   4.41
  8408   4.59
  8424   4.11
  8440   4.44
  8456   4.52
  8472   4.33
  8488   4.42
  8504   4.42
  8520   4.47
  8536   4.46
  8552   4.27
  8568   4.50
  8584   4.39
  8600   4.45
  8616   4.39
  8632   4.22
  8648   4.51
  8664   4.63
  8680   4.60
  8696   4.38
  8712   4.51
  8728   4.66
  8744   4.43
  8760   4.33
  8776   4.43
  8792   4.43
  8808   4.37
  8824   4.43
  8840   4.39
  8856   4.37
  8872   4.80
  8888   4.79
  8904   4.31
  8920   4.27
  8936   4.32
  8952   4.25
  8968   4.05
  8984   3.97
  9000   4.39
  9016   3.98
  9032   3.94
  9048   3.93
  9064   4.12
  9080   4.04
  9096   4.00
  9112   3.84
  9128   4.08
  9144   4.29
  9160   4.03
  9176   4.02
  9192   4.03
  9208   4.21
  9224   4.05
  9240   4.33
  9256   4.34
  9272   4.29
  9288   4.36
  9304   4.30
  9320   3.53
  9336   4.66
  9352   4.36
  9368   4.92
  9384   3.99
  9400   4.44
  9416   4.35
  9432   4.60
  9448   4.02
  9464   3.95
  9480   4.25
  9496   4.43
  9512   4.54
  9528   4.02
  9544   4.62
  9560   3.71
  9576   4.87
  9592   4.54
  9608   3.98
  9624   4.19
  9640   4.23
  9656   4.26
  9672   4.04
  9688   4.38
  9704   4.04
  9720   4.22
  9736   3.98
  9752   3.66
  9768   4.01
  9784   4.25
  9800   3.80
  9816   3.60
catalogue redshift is 0.26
